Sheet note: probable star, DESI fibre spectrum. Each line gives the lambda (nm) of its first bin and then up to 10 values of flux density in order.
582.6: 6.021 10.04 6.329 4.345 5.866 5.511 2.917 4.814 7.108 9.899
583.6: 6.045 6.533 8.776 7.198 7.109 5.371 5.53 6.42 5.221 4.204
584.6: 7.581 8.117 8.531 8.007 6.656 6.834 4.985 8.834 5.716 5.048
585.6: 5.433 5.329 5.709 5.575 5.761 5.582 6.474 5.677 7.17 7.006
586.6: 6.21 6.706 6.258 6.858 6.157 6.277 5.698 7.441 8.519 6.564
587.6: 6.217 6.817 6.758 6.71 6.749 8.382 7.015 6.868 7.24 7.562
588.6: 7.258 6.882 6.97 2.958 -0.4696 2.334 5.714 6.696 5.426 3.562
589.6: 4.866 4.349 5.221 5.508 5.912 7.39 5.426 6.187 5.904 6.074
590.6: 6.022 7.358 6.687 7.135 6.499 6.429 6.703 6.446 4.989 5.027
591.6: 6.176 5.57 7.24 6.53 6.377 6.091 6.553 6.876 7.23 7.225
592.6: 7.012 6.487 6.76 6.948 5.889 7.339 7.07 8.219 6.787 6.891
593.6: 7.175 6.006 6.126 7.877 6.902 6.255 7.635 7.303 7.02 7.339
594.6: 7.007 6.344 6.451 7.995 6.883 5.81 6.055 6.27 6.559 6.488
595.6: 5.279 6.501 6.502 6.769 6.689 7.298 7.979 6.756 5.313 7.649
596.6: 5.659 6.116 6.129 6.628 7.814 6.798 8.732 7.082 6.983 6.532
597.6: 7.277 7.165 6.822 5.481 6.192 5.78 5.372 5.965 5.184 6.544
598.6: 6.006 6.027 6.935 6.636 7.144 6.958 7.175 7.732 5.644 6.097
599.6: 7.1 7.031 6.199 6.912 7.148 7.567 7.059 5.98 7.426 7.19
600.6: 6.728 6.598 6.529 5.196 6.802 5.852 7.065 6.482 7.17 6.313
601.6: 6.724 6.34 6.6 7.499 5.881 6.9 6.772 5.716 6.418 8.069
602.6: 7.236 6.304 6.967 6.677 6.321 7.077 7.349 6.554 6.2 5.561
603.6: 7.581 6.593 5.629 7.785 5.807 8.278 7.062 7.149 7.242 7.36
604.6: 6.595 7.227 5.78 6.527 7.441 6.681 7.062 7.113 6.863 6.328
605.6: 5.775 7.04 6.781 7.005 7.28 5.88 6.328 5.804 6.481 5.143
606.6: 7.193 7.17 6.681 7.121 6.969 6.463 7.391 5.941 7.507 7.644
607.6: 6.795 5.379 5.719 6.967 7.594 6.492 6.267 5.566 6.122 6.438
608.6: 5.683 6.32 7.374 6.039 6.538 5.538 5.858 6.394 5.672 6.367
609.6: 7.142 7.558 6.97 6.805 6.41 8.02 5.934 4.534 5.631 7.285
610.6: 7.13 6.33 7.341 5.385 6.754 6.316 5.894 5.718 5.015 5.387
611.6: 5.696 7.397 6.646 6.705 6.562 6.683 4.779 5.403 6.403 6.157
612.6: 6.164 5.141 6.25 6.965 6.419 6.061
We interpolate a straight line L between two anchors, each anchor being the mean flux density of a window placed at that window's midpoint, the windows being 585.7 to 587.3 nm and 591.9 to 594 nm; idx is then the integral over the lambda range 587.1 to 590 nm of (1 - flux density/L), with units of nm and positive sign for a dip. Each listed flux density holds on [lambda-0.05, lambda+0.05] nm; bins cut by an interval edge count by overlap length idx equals 0.22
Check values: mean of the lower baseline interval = 6.22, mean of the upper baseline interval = 6.84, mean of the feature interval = 5.93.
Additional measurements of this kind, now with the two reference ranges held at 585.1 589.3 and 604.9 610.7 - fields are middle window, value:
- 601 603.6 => -0.08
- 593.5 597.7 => -0.30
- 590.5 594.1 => -0.21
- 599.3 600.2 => -0.05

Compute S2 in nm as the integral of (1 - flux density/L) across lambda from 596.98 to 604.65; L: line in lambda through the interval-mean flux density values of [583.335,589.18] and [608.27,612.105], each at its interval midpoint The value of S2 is -0.41 nm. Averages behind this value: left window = 6.41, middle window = 6.71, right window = 6.34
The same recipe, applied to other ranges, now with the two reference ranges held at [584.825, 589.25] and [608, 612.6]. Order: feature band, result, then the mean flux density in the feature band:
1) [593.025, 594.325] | -0.16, 7.02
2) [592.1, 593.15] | -0.09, 6.8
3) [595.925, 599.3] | -0.20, 6.65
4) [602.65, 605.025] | -0.19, 6.79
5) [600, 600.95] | -0.07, 6.72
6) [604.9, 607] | -0.13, 6.66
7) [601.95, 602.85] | -0.06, 6.7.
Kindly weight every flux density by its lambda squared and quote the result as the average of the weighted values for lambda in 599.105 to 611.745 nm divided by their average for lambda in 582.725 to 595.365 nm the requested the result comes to 1.09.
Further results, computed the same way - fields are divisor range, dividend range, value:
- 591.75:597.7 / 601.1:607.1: 1.02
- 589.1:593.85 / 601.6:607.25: 1.12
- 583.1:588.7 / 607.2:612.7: 1.05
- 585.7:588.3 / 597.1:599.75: 1.05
